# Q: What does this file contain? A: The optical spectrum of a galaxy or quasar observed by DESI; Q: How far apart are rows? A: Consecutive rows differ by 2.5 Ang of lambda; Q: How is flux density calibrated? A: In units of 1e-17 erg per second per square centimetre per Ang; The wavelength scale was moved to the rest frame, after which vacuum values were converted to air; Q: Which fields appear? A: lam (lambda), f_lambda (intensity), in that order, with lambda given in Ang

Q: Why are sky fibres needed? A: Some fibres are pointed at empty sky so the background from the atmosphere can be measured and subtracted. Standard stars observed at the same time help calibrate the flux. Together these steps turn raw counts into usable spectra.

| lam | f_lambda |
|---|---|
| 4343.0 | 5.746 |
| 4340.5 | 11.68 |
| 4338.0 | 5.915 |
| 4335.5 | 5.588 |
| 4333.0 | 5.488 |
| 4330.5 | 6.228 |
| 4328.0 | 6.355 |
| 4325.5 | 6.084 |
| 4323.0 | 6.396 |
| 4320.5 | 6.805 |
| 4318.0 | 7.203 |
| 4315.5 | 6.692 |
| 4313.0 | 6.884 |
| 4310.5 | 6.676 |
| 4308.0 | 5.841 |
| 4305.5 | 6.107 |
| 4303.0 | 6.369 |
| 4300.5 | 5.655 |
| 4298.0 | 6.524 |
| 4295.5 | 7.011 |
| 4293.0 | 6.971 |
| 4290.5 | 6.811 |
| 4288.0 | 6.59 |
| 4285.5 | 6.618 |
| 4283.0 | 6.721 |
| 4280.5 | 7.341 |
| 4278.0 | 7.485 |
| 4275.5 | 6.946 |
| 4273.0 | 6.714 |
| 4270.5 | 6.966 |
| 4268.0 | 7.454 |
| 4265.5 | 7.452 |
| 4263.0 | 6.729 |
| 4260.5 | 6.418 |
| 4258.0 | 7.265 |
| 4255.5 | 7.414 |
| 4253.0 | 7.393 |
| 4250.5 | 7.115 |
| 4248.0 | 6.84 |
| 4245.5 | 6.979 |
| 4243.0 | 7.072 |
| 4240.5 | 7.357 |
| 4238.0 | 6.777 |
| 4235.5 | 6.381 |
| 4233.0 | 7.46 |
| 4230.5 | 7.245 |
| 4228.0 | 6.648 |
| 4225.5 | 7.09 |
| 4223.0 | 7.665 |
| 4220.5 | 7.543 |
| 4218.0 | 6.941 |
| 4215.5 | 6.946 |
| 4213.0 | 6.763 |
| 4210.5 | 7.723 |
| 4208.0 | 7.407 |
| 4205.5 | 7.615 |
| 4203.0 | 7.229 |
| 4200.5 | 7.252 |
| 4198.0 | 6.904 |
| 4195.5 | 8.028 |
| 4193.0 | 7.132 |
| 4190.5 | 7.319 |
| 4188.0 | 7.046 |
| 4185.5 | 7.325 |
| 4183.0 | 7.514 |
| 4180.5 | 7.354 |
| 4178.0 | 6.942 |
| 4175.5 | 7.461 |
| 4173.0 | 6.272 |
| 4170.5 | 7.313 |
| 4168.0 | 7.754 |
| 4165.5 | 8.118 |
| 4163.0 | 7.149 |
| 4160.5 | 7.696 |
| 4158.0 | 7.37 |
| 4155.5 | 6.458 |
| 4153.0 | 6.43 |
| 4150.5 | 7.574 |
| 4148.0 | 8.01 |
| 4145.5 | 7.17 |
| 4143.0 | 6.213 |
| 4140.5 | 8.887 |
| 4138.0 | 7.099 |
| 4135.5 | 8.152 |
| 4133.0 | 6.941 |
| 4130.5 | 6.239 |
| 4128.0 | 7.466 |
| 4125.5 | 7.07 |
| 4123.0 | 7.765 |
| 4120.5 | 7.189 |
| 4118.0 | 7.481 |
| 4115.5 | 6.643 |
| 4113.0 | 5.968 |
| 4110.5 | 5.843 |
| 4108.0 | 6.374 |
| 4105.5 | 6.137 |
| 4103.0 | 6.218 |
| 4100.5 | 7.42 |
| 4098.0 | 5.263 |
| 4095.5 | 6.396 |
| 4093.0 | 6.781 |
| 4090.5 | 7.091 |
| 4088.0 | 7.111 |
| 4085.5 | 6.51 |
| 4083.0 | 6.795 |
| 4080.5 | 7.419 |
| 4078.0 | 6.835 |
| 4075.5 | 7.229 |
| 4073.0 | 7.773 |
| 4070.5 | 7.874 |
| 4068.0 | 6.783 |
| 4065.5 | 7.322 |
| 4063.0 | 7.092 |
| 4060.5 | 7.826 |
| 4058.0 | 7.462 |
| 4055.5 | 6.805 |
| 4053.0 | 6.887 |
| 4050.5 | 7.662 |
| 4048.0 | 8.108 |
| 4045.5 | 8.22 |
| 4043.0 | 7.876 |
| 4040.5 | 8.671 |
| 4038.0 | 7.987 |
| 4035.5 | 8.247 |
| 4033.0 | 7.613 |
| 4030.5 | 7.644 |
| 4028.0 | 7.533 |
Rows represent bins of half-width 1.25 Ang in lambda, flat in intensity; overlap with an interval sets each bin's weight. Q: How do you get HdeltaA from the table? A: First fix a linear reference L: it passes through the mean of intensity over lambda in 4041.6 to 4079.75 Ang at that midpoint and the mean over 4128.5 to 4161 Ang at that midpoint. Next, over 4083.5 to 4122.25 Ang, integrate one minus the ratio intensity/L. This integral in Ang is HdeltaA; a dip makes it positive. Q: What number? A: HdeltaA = 4.0 Ang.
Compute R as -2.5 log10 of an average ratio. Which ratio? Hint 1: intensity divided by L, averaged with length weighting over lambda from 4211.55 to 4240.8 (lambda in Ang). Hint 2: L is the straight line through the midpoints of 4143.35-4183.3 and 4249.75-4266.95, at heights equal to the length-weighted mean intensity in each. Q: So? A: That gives 0.02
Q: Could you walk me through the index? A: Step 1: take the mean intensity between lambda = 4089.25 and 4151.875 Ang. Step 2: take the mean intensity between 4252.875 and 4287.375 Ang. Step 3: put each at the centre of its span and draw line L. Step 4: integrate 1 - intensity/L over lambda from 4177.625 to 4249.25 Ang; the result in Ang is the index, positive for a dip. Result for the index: -1.9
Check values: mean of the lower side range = 6.93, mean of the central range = 7.19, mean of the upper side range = 7.05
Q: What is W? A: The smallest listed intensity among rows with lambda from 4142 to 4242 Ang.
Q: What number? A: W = 6.213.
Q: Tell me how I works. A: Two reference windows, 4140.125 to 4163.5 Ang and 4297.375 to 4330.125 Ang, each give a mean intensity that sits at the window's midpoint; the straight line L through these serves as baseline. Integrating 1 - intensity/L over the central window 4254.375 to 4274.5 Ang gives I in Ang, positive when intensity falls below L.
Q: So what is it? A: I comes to -1.13 Ang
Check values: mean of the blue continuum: 7.24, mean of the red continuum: 6.42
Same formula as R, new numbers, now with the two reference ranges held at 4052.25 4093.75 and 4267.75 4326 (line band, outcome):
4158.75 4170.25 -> -0.10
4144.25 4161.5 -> -0.04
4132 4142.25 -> -0.10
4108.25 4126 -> 0.04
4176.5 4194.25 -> -0.05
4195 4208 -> -0.07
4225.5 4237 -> -0.02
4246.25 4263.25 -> -0.04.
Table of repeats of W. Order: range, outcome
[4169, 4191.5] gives 6.272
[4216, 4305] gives 5.655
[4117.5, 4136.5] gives 6.239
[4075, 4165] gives 5.263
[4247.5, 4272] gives 6.418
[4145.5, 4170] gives 6.43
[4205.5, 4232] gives 6.648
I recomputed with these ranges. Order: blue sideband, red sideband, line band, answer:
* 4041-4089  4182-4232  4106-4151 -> 1.4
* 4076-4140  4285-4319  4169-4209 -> -3.2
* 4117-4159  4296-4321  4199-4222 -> -1.1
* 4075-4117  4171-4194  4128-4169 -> -2.4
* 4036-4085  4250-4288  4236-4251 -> 0.3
